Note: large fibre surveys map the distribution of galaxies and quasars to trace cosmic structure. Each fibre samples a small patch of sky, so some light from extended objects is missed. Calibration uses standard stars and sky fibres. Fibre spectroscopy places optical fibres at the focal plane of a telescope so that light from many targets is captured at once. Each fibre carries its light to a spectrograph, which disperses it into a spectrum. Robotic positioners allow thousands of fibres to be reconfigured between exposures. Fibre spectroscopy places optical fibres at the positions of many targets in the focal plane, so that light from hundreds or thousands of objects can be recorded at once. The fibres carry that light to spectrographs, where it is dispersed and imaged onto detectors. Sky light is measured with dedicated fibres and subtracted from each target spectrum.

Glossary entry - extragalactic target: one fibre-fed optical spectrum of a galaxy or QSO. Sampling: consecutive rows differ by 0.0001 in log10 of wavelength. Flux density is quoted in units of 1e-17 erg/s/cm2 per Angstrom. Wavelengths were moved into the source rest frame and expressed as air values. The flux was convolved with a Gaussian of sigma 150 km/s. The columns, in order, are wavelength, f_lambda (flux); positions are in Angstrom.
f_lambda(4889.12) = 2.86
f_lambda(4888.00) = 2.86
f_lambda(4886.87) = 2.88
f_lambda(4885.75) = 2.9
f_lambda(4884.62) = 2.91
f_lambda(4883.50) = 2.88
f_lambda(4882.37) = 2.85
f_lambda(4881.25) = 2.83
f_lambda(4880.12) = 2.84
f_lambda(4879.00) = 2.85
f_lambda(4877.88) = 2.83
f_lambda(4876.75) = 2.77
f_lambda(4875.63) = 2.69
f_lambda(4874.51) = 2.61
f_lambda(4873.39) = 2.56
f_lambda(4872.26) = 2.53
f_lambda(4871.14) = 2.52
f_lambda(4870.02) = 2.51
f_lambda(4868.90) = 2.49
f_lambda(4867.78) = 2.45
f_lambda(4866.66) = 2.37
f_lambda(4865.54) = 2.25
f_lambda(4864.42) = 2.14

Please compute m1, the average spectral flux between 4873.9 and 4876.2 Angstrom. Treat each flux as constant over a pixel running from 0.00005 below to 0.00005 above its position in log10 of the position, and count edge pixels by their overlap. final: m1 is 2.66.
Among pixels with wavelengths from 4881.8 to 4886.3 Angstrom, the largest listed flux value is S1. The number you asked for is 2.91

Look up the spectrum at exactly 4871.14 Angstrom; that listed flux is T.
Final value 2.52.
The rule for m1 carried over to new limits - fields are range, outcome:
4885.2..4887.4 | 2.9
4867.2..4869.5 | 2.47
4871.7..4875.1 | 2.57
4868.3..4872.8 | 2.51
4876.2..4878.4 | 2.79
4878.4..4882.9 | 2.85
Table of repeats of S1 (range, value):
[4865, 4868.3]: 2.45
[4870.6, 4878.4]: 2.83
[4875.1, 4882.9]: 2.85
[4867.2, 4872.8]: 2.53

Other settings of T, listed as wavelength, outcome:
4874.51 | 2.61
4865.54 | 2.25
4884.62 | 2.91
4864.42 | 2.14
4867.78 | 2.45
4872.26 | 2.53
